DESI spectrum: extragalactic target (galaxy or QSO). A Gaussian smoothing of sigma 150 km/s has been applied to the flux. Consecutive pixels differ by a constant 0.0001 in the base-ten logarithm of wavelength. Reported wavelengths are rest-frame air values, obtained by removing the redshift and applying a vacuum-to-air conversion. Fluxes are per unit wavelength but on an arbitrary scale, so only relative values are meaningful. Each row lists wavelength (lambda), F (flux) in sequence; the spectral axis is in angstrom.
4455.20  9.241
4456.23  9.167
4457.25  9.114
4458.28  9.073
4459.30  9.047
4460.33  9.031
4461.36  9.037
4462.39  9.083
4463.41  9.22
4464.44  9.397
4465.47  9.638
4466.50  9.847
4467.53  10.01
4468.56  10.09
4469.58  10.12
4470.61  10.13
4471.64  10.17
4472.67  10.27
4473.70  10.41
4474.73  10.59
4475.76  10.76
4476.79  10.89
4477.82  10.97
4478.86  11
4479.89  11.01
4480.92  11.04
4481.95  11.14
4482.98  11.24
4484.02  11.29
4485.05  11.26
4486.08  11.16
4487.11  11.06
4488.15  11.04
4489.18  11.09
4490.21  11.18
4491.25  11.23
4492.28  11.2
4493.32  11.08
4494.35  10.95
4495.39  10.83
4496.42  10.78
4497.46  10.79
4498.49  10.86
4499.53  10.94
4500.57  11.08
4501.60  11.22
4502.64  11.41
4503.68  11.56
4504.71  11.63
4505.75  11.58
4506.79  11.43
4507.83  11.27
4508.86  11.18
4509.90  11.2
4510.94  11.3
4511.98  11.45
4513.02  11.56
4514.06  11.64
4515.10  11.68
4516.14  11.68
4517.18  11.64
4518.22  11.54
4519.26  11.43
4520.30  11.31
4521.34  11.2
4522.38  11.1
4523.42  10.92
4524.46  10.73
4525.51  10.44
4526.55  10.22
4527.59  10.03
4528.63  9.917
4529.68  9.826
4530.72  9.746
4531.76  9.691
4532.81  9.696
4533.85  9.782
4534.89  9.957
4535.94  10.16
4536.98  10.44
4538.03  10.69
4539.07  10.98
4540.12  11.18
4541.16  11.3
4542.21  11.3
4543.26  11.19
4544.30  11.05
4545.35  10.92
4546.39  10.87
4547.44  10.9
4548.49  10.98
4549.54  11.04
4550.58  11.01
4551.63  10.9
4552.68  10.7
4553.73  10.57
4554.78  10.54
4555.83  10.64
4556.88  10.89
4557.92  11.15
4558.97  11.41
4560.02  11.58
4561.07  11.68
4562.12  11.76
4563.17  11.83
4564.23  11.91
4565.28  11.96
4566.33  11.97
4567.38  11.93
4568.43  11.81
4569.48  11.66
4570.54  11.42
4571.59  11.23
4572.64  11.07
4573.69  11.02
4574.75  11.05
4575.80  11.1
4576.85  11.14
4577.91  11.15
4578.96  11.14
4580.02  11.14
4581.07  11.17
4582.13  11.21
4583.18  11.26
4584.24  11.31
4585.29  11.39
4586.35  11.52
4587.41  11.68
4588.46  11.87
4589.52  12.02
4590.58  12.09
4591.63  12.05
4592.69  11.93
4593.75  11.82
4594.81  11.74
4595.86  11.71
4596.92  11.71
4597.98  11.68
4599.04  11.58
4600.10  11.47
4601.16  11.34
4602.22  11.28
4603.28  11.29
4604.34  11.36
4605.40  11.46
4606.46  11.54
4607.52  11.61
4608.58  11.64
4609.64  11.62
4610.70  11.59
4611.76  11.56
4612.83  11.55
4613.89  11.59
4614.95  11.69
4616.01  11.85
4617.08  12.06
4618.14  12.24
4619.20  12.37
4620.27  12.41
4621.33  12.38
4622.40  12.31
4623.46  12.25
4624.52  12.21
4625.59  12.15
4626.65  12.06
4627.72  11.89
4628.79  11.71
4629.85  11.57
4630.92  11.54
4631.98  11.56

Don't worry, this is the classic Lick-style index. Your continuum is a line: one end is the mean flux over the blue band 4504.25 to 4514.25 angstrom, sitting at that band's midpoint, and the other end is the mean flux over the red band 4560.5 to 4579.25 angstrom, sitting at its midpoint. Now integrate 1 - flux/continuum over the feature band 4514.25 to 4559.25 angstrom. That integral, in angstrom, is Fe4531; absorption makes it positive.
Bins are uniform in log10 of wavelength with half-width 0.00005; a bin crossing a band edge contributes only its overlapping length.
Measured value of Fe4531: 2.6 angstrom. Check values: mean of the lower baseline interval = 11.4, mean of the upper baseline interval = 11.5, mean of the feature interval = 10.8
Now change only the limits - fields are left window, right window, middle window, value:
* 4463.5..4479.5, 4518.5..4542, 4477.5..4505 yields -2.03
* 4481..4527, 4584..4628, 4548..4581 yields 0.79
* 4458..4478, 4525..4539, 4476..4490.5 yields -1.69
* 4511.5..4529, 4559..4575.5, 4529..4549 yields 1.30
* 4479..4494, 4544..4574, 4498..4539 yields 1.07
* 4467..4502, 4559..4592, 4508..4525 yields -0.40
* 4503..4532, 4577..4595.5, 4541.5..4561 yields 0.51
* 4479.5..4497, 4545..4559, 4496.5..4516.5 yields -0.53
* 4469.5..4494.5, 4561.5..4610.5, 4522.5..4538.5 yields 1.47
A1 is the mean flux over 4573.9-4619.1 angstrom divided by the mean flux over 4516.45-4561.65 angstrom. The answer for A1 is 1.1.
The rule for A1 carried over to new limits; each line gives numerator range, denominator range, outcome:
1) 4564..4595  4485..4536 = 1.05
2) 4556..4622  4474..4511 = 1.04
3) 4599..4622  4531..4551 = 1.10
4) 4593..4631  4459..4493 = 1.13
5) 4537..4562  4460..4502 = 1.04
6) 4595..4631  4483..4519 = 1.05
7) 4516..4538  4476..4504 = 0.95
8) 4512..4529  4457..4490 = 1.08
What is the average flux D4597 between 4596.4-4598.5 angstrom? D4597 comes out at 11.7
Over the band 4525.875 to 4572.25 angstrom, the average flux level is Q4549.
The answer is 10.9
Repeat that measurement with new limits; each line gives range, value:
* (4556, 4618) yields 11.5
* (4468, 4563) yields 10.9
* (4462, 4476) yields 9.98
